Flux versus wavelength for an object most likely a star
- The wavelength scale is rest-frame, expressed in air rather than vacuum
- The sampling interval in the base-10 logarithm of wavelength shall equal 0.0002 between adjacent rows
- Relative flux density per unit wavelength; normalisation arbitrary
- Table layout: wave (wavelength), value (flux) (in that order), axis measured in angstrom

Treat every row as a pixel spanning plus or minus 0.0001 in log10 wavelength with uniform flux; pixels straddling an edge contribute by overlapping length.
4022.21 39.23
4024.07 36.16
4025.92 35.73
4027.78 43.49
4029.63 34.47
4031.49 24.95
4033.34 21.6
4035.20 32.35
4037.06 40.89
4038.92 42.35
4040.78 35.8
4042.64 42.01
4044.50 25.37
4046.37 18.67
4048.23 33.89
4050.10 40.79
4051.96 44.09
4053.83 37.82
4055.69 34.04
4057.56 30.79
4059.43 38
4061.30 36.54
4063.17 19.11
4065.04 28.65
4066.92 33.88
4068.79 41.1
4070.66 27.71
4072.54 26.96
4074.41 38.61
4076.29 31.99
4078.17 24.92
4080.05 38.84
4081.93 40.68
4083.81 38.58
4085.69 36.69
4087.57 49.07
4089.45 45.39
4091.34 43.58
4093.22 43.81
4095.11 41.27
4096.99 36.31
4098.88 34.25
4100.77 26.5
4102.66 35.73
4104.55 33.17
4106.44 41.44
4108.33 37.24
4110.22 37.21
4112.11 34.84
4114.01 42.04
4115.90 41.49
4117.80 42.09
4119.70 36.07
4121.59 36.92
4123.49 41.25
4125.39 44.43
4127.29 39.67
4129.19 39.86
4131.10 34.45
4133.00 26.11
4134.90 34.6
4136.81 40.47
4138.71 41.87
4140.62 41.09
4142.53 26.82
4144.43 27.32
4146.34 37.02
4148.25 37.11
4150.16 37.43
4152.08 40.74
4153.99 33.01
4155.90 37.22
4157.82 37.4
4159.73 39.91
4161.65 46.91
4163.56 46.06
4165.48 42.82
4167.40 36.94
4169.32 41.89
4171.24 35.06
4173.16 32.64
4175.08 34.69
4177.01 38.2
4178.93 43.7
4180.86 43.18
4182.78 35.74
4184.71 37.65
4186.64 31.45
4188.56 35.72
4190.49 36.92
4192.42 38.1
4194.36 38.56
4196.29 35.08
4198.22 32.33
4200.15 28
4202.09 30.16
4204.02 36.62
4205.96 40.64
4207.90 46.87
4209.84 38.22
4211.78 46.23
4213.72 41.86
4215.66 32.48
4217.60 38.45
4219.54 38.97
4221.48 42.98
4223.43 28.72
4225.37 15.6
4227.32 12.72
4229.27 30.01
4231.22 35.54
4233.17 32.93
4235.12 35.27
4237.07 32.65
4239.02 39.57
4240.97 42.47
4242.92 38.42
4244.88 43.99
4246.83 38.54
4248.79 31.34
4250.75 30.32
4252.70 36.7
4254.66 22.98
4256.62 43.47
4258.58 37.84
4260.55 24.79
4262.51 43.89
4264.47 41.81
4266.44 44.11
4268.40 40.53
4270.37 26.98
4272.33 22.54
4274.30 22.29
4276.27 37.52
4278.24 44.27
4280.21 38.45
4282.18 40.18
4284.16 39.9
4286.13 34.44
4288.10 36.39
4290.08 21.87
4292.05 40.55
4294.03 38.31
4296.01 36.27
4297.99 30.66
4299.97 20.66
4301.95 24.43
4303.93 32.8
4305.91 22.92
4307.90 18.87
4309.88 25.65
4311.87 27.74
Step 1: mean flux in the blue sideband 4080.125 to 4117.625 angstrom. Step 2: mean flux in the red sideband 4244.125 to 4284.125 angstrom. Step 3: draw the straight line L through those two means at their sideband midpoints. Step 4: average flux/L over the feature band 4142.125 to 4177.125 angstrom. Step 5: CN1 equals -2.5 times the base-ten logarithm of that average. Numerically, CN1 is 0.01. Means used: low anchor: 39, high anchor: 35.7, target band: 37.5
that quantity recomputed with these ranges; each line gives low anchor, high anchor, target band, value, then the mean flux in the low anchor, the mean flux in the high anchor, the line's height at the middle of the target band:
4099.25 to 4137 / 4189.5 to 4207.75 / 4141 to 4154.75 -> 0.064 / 37.2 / 35.7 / 36.6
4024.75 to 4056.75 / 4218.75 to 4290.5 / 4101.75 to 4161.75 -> -0.088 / 34.6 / 34.4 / 34.5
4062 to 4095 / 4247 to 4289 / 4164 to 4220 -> -0.060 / 36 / 35.3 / 35.6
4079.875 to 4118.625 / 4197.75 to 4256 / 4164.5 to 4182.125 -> -0.062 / 39.1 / 34.8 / 36.6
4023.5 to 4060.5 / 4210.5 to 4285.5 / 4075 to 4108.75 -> -0.089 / 34.7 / 35.2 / 34.8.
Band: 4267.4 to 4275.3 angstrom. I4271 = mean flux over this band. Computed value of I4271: 28.2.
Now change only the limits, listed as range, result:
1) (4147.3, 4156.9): 37.1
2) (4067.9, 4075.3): 33.5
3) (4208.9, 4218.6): 39.5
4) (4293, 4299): 35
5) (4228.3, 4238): 33.3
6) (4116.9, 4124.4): 39.1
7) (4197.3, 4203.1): 30.2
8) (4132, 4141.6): 36.8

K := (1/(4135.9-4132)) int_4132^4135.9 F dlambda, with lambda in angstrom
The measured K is 30.5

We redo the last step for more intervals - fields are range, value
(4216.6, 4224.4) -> 37.3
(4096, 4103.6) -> 33.3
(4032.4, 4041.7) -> 34.6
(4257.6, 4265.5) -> 37.1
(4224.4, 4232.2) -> 23.5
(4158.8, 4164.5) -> 44.3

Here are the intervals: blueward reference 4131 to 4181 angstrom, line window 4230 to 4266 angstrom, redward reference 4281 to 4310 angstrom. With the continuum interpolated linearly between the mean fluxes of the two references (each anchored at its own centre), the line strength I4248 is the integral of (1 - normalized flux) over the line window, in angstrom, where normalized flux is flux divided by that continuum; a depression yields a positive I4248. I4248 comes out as -3.27 angstrom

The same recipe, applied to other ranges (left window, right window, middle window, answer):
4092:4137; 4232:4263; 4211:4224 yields -0.9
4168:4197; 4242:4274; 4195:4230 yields 2.1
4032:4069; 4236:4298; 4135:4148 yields -0.5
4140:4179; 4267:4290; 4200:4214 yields -1.0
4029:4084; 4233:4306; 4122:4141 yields -2.4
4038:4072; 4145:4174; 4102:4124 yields -1.0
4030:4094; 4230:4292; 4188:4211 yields -0.7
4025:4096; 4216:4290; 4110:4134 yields -2.1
